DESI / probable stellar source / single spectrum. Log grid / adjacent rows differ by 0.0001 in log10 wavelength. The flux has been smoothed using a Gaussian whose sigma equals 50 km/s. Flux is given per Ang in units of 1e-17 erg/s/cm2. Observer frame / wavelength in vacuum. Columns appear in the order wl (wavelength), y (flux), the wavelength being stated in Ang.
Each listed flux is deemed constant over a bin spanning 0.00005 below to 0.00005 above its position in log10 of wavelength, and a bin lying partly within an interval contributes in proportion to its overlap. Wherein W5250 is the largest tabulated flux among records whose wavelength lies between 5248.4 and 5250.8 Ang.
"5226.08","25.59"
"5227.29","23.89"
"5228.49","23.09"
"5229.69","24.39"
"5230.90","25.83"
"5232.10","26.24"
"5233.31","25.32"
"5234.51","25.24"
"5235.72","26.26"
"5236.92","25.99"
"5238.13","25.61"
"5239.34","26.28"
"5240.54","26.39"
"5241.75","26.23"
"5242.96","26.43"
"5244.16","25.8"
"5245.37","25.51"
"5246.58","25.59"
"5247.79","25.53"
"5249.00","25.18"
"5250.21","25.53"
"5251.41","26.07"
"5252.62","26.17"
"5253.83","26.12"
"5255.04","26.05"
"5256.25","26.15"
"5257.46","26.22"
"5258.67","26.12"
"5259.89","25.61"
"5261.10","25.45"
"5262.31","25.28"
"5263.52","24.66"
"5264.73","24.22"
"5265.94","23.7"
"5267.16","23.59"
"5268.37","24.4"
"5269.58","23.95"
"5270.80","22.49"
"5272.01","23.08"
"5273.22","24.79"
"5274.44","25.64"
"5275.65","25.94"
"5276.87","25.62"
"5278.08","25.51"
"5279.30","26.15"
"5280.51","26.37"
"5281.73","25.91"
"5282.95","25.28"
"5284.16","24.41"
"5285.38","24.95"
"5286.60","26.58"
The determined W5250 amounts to 25.53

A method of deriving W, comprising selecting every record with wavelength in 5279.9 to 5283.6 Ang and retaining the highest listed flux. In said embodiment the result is 26.37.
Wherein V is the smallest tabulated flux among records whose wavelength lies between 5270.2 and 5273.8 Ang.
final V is 22.49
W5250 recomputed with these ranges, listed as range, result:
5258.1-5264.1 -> 26.12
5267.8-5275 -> 25.64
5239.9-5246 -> 26.43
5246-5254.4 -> 26.17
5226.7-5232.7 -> 26.24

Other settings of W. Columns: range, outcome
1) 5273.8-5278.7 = 25.94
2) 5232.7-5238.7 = 26.26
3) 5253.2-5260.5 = 26.22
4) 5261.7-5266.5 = 25.28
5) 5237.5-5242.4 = 26.39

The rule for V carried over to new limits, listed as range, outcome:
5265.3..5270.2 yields 23.59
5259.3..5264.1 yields 24.66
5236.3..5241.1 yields 25.61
